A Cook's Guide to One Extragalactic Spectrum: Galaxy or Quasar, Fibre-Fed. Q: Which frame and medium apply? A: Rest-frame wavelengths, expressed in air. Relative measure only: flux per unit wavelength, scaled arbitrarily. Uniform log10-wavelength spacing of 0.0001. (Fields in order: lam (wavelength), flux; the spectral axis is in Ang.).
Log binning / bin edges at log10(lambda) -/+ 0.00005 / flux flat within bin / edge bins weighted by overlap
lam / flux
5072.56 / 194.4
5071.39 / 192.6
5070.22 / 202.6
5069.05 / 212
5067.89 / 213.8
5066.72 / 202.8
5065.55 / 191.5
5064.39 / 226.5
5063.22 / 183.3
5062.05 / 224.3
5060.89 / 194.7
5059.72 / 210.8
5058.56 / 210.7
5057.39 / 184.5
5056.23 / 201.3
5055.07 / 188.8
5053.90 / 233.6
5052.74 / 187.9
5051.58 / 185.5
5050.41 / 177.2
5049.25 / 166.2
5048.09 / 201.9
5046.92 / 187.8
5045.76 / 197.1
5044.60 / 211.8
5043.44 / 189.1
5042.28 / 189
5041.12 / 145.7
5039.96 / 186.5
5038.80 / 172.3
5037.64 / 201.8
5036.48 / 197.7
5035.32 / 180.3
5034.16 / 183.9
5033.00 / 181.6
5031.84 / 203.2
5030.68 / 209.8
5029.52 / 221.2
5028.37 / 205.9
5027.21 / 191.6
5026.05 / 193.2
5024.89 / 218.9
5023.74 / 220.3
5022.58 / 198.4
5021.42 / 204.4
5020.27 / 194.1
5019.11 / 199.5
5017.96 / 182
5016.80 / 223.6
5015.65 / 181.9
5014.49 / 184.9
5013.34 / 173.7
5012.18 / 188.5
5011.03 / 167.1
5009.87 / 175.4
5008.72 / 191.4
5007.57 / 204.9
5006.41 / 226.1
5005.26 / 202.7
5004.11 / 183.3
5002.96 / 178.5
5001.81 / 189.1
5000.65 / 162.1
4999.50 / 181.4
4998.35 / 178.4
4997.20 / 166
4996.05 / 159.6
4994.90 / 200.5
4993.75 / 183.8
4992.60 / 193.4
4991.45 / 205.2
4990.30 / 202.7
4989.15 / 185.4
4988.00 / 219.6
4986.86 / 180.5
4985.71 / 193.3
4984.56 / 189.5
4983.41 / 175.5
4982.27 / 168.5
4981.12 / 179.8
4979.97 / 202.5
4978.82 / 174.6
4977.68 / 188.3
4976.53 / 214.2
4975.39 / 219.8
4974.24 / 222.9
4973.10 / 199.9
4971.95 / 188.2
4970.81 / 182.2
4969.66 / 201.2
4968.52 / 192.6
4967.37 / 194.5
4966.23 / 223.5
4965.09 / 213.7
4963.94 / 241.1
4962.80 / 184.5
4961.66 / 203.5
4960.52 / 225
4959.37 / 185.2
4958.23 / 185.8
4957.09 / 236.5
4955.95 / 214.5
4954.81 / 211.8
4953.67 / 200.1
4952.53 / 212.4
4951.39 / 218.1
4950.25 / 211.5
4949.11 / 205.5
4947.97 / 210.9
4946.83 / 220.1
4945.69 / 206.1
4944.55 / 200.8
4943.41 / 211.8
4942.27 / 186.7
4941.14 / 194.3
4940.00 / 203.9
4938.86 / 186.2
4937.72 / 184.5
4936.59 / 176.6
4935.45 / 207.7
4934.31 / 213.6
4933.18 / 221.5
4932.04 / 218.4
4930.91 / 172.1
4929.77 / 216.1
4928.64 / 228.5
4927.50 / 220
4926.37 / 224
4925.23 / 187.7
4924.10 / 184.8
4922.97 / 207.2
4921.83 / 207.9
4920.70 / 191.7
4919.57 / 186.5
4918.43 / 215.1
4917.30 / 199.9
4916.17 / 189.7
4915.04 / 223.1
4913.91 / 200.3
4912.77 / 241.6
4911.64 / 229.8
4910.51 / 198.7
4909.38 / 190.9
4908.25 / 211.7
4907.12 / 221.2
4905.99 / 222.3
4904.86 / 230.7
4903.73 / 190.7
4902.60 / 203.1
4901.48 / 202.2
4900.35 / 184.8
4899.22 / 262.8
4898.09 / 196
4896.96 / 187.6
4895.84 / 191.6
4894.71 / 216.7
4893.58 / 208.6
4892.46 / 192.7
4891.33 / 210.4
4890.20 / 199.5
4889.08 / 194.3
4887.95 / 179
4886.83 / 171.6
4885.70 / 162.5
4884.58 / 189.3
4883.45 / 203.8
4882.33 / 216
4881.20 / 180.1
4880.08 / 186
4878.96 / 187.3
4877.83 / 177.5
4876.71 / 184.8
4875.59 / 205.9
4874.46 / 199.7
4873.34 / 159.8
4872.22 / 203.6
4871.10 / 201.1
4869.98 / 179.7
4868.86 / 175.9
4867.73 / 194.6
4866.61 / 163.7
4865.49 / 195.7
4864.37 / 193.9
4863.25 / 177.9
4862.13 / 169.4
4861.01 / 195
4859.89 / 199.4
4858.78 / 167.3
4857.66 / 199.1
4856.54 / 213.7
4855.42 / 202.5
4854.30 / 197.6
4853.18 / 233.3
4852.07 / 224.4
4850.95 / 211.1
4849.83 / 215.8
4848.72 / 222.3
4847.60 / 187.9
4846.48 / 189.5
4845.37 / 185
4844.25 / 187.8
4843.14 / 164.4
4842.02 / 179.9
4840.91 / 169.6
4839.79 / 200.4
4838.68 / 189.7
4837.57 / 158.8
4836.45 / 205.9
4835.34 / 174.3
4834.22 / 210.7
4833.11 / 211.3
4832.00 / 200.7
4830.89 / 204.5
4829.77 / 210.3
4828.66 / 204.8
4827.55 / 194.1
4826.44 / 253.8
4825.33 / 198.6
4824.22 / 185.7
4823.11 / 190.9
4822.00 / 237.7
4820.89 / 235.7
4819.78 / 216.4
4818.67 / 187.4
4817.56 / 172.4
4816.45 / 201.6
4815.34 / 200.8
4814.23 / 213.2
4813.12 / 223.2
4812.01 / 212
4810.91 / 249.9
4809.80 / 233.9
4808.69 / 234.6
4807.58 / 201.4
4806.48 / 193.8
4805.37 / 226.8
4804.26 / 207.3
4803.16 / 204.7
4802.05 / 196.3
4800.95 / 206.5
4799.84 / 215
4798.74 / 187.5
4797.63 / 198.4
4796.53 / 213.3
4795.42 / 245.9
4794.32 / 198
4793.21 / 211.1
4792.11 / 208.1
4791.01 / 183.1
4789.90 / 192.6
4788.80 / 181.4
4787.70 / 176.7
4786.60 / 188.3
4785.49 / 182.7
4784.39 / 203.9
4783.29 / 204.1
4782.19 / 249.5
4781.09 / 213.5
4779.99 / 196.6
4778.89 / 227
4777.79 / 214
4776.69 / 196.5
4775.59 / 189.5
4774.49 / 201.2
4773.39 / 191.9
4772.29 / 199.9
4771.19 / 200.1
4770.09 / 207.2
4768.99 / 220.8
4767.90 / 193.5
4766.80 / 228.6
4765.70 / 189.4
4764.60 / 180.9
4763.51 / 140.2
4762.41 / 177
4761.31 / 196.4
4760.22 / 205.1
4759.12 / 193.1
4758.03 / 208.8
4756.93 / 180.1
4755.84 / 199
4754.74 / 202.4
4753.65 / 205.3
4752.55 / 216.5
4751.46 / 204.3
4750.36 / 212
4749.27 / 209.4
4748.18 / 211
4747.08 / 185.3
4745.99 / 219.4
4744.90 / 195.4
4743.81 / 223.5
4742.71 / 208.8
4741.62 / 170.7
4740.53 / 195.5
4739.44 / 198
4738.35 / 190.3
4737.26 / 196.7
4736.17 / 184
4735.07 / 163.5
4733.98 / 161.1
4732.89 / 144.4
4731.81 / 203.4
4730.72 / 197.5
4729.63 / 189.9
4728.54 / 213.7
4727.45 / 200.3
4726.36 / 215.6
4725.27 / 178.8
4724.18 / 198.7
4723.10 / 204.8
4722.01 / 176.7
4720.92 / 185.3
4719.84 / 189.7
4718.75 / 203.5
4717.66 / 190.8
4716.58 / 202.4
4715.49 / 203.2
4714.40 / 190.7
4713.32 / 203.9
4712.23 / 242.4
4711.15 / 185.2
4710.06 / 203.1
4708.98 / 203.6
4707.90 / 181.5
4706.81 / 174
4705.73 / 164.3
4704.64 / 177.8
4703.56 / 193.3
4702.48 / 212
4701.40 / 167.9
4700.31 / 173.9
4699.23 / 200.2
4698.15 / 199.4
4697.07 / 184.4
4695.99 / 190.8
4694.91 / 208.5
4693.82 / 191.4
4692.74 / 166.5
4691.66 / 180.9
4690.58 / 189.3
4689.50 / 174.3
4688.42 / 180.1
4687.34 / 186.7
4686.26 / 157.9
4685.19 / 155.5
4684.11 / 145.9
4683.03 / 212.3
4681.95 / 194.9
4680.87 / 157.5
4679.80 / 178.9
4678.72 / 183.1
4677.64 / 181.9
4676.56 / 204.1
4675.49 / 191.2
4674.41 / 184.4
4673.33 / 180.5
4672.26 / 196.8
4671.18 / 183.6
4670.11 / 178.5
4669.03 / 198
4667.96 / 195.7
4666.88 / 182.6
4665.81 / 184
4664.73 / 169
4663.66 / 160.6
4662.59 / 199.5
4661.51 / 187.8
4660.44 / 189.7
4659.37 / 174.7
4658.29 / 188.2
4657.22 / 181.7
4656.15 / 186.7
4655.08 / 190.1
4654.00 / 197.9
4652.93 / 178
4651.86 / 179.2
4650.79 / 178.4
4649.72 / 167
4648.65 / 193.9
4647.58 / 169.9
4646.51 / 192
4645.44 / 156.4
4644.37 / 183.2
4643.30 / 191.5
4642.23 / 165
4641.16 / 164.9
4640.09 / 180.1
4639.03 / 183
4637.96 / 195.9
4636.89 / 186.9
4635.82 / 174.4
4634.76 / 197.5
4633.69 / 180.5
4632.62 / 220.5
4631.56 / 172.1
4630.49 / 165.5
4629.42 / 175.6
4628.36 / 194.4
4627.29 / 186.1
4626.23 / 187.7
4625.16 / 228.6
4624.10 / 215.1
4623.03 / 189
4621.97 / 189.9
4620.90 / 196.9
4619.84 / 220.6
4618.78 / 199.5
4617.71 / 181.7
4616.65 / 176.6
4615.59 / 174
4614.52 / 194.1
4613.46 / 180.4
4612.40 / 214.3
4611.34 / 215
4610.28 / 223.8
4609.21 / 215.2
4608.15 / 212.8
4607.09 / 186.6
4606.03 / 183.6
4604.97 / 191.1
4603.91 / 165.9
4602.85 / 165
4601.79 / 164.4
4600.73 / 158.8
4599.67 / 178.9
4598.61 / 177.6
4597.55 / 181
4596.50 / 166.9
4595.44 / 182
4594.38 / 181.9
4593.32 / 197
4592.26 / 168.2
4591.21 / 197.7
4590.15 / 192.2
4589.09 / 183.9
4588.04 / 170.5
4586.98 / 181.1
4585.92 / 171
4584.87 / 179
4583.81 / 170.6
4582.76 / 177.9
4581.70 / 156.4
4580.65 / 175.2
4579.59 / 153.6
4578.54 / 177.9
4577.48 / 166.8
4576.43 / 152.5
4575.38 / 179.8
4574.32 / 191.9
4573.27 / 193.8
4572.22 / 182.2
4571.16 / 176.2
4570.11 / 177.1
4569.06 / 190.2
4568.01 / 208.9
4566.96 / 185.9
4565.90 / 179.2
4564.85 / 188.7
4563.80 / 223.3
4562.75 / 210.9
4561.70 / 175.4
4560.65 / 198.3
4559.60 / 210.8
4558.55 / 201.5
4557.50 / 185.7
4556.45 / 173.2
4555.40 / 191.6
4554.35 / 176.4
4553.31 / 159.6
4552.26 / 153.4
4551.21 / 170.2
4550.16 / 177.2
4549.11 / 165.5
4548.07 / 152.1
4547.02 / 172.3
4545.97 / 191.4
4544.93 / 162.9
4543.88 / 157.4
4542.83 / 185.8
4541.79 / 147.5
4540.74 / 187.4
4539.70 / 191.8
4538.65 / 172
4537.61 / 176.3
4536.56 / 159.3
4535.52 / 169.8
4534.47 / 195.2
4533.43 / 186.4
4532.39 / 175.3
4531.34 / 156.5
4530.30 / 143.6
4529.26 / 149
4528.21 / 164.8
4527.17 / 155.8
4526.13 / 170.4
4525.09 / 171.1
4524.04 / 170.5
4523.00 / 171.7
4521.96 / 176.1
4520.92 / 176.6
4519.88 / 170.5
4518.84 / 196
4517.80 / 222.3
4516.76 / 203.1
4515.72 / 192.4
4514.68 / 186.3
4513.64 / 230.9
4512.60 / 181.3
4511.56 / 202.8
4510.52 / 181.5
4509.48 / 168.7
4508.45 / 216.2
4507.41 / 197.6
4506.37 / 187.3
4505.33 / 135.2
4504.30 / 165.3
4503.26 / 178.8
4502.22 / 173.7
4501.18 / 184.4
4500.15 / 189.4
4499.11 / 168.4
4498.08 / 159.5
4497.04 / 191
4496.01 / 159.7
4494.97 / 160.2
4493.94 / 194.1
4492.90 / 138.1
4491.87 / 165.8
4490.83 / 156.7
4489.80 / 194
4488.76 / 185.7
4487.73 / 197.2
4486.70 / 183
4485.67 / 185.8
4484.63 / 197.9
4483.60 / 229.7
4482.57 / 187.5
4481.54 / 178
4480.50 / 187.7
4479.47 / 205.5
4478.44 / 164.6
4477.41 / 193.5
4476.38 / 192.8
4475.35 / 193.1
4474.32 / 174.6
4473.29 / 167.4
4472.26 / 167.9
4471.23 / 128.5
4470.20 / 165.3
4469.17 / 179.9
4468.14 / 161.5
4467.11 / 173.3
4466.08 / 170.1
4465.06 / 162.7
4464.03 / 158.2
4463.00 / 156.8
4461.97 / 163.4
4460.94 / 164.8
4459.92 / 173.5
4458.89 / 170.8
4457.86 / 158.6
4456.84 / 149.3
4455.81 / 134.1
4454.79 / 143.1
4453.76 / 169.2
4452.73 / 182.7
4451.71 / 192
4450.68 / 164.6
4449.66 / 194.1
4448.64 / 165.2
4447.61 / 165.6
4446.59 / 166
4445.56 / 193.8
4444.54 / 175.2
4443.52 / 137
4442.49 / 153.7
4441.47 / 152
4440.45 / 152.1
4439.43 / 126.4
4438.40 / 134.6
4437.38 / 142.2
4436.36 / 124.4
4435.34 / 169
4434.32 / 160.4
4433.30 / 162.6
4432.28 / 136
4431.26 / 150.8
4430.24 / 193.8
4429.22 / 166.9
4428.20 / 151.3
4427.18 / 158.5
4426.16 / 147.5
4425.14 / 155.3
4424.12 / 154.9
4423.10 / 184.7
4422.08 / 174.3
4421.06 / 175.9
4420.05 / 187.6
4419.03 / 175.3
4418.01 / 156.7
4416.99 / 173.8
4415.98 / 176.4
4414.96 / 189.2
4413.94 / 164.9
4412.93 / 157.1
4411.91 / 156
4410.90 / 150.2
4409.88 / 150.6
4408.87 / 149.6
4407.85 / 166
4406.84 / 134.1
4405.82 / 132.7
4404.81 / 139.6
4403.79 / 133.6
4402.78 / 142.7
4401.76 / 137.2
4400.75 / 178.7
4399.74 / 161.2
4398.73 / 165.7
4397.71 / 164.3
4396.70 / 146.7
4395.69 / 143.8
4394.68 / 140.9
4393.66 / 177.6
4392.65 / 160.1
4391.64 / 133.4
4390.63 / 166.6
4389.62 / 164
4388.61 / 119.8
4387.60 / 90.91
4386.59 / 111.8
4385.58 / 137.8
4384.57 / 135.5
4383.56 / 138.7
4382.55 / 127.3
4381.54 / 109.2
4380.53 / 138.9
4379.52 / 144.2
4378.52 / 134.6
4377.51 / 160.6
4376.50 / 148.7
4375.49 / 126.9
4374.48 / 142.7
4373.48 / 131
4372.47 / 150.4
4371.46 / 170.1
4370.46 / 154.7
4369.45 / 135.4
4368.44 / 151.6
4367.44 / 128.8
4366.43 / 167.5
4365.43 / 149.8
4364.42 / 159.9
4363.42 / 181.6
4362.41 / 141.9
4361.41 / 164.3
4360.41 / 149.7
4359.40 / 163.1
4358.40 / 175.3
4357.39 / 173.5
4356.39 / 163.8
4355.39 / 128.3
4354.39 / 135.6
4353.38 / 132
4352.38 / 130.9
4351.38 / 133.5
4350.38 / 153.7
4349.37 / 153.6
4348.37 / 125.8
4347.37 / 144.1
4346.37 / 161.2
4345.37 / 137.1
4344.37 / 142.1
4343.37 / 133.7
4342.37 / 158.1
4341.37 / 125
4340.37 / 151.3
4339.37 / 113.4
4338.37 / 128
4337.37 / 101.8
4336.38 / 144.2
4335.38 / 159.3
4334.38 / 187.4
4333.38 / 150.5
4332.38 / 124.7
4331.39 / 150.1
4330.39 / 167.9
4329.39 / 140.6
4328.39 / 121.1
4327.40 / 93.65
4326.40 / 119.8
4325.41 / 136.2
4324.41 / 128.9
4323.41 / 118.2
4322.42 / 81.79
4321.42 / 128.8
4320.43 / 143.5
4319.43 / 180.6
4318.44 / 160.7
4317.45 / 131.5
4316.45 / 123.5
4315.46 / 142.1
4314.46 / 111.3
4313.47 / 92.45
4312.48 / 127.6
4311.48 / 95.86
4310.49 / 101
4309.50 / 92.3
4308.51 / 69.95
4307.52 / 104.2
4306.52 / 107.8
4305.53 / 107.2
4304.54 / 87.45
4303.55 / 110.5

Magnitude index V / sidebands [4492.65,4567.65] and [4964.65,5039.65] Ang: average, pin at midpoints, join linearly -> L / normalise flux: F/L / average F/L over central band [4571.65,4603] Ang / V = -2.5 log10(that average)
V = 0.03 mag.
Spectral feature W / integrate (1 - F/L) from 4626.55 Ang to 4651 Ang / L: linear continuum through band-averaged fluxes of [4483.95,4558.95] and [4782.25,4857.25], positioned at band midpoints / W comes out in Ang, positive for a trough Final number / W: 0.77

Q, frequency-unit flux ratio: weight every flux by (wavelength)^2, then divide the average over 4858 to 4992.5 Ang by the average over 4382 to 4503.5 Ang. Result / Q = 1.50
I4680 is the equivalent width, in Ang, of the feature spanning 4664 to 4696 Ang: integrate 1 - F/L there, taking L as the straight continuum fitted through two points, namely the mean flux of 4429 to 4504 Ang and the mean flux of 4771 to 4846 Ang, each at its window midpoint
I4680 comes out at 1.3 Ang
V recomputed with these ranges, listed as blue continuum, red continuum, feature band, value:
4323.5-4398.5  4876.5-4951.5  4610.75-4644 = -0.11 mag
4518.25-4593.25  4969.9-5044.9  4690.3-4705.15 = -0.04 mag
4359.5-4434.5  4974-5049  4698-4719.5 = -0.13 mag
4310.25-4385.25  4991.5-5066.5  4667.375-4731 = -0.13 mag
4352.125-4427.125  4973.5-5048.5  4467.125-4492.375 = -0.15 mag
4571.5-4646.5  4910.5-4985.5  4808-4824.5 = -0.09 mag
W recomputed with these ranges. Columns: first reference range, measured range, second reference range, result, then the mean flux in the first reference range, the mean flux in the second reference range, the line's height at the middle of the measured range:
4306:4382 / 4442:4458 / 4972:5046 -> -2.11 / 137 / 192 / 146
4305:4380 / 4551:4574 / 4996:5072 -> -4.71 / 137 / 194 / 155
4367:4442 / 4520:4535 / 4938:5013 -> -0.77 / 151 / 197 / 161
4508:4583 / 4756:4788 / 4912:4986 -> -0.98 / 180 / 203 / 193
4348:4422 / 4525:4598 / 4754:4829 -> -1.61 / 150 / 204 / 173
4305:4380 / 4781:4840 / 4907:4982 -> -4.95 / 137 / 205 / 190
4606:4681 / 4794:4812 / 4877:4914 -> -1.58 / 188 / 201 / 196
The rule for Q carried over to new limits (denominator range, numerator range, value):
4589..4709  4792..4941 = 1.19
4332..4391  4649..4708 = 1.47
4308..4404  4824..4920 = 1.77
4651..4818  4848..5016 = 1.10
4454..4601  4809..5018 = 1.32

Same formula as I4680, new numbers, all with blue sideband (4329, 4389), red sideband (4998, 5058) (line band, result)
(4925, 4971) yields -4.9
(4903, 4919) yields -2.5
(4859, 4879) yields -0.7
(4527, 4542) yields -1.3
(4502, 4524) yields -4.5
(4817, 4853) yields -4.4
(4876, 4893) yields -0.7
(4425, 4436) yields -0.8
